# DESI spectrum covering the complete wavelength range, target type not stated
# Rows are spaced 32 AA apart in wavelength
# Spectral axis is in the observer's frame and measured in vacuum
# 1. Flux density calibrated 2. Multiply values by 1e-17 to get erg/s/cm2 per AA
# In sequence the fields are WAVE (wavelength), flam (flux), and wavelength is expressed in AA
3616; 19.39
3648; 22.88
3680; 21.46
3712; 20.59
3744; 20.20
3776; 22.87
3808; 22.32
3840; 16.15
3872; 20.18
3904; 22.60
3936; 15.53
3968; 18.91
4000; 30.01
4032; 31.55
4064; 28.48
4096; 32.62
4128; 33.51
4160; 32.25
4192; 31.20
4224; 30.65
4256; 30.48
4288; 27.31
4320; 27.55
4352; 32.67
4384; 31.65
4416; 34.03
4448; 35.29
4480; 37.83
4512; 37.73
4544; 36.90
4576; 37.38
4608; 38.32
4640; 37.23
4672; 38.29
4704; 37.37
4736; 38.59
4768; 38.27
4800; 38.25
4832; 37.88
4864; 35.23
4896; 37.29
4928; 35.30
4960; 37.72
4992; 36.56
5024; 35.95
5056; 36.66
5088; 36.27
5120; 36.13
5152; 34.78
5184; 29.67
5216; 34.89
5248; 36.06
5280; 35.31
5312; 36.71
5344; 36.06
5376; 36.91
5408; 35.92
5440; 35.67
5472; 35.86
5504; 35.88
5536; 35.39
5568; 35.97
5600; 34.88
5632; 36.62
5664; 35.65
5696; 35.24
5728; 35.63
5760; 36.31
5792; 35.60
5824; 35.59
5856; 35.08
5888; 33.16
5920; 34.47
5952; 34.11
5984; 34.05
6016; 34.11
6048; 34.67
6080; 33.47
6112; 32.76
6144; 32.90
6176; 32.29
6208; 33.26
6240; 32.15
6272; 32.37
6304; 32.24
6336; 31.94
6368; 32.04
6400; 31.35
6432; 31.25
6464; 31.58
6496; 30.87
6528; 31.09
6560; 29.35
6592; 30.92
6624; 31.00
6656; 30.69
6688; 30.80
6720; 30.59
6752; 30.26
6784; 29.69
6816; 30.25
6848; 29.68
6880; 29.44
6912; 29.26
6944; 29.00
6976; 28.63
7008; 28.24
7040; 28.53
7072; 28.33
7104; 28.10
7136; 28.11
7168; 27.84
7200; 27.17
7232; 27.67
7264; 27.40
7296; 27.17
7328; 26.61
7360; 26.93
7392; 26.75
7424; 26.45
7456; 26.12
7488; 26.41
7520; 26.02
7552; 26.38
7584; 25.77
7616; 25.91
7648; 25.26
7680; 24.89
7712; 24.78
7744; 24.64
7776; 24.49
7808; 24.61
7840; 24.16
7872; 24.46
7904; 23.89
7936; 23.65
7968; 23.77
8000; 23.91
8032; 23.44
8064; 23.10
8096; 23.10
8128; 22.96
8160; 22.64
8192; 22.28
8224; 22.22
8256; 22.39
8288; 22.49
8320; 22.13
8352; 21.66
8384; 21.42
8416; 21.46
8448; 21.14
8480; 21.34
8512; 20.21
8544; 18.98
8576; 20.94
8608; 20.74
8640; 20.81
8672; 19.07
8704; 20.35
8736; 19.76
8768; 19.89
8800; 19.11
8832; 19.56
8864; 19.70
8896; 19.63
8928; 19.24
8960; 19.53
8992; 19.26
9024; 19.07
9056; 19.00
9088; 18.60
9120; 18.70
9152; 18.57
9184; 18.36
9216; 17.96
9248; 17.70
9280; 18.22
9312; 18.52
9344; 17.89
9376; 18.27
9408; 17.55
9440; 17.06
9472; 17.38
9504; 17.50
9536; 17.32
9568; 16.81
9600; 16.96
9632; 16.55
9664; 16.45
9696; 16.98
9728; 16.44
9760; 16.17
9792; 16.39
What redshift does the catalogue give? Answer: 0.00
